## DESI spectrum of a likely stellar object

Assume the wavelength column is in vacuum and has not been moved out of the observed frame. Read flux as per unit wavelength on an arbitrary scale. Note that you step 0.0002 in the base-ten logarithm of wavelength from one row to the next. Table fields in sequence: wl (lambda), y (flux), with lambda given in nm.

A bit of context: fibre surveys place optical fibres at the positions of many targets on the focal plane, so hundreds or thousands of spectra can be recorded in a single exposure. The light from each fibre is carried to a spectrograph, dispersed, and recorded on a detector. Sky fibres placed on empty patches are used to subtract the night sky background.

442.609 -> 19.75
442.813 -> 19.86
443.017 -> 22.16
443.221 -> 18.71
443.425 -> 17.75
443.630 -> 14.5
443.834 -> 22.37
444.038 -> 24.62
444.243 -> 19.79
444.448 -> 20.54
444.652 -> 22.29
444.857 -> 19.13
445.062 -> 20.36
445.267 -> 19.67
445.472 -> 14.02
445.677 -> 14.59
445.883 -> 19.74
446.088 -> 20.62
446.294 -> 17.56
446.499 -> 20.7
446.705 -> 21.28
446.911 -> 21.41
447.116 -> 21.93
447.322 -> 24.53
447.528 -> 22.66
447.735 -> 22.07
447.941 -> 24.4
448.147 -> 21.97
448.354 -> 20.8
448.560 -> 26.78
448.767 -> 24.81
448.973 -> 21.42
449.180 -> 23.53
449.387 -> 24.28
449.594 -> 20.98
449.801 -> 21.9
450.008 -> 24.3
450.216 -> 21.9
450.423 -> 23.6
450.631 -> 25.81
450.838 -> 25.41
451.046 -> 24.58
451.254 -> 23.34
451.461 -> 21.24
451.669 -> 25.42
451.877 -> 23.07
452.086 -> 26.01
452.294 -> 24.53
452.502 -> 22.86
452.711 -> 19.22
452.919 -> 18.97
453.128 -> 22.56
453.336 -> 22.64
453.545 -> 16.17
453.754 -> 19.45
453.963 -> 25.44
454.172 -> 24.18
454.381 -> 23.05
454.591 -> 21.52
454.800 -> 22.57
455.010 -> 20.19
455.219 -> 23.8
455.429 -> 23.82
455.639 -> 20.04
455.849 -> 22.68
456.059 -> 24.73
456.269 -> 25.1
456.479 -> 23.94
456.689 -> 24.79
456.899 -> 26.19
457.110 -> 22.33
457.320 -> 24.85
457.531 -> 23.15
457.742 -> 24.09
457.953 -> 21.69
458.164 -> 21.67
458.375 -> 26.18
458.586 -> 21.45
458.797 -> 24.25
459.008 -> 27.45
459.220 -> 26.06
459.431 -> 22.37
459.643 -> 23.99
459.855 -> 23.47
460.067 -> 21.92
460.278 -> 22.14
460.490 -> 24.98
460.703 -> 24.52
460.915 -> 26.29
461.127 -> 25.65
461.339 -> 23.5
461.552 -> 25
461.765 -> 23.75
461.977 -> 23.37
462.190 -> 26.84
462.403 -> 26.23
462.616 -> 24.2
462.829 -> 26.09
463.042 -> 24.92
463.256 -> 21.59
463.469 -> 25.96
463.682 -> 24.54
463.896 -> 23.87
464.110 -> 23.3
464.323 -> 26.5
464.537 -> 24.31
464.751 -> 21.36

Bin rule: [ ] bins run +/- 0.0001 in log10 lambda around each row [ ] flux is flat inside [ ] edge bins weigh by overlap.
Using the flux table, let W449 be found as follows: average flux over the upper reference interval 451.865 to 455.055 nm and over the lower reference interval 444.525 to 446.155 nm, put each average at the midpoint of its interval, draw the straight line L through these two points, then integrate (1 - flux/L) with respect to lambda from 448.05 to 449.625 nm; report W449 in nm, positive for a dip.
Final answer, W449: -0.23 nm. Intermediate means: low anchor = 18.8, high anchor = 22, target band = 23.2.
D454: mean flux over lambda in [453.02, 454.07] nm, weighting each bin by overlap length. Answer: 21.3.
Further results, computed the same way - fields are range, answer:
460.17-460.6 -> 23.6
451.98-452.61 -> 24.4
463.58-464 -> 24.2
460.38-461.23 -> 25.3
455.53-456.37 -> 23.1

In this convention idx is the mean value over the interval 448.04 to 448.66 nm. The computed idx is 23.2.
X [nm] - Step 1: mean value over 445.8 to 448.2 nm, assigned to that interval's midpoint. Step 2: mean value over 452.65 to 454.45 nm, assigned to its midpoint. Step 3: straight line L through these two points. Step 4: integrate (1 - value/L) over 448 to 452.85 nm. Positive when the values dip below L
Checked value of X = -0.432 nm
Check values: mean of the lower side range 21.6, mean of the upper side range 21.3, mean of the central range 23.4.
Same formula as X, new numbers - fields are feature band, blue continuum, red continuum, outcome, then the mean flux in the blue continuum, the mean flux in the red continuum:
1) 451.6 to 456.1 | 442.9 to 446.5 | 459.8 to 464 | -0.06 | 19.4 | 24.5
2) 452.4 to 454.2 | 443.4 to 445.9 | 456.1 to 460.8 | 0.08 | 19.2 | 23.9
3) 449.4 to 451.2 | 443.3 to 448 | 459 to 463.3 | -0.17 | 20.2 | 24.5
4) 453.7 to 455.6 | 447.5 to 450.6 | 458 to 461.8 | 0.08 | 23.1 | 24.1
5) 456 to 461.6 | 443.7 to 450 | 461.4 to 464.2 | -0.08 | 21.4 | 24.6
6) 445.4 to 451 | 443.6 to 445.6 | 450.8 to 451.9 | -0.01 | 19.9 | 23.8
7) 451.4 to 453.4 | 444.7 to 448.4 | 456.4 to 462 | -0.05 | 20.4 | 24.1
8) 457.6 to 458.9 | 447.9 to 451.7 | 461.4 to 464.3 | 0.05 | 23.5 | 24.6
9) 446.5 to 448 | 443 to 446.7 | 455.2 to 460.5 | -0.17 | 19.4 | 23.7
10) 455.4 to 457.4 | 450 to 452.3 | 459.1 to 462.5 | 0.03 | 24.1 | 24.4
